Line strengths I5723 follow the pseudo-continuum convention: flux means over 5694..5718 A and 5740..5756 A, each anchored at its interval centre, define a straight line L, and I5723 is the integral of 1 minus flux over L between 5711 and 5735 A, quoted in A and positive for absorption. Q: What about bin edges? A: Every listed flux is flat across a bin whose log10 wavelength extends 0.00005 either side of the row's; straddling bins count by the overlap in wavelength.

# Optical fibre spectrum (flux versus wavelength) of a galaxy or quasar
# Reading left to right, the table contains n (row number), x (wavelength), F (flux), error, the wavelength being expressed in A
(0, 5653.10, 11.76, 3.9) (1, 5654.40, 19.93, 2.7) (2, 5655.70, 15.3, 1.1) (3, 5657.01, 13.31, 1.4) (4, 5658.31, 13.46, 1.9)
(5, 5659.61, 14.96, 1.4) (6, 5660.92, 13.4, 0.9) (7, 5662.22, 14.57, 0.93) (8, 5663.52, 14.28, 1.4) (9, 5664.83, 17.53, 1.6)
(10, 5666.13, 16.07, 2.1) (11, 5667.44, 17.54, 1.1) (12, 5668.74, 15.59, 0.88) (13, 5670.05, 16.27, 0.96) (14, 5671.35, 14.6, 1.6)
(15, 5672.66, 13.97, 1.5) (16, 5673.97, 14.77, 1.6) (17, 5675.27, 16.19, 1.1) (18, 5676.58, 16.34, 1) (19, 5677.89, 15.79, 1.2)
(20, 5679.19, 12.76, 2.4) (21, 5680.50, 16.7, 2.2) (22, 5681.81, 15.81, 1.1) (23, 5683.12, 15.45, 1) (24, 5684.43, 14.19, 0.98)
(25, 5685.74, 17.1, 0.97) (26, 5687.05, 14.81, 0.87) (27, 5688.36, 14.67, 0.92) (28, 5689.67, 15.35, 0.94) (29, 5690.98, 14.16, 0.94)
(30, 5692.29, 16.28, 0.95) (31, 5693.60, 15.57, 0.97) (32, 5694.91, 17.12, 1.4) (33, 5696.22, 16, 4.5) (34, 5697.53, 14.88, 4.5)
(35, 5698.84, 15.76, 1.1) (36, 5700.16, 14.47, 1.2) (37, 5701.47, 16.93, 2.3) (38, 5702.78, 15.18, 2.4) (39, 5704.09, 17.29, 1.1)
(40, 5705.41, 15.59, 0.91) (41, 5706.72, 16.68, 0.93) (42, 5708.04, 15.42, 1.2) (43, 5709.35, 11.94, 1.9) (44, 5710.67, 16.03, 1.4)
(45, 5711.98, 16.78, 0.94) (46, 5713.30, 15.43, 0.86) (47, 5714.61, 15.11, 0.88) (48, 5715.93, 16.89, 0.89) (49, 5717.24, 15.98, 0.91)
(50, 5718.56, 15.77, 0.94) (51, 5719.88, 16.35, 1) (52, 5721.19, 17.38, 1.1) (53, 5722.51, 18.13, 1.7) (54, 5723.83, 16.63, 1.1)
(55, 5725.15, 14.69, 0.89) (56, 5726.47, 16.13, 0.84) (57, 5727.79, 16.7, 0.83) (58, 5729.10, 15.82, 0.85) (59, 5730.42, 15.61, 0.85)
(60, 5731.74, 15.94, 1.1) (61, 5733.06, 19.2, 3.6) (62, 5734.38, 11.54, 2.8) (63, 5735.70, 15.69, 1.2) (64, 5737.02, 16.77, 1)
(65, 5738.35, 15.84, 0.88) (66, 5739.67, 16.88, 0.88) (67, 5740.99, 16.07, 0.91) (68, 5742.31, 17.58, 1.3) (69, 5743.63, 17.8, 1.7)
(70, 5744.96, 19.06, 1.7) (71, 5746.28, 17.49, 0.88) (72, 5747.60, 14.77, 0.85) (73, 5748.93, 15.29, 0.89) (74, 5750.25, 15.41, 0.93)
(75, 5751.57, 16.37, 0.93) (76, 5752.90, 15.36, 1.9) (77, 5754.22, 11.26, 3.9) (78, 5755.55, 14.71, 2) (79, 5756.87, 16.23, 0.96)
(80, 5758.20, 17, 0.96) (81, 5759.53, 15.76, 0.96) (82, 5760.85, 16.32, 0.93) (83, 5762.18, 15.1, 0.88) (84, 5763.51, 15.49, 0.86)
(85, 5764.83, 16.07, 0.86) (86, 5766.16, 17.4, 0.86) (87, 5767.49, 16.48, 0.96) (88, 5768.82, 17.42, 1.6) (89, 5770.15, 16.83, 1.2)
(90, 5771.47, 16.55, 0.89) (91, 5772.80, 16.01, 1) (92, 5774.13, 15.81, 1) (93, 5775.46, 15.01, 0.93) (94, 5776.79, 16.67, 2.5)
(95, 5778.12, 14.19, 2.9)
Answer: -0.4 A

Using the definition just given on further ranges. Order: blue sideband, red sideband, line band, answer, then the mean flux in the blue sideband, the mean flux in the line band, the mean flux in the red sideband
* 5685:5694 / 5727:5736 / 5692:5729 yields -0.8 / 15.4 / 16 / 15.8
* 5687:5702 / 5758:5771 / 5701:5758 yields -0.2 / 15.5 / 16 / 16.4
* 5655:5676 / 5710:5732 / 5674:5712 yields 0.3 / 15.1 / 15.5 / 16.2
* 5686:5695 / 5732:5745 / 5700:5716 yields 0.1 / 15.4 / 15.7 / 16.5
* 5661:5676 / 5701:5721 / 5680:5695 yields 0.1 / 15.5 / 15.5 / 15.9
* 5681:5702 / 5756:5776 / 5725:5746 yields -0.6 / 15.5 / 16.4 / 16.2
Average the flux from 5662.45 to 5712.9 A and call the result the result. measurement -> 15.6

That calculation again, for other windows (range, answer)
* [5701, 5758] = 16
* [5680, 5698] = 15.6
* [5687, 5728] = 15.8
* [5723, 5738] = 15.9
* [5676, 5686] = 15.4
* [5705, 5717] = 15.6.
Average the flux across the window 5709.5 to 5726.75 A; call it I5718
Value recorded 16.1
